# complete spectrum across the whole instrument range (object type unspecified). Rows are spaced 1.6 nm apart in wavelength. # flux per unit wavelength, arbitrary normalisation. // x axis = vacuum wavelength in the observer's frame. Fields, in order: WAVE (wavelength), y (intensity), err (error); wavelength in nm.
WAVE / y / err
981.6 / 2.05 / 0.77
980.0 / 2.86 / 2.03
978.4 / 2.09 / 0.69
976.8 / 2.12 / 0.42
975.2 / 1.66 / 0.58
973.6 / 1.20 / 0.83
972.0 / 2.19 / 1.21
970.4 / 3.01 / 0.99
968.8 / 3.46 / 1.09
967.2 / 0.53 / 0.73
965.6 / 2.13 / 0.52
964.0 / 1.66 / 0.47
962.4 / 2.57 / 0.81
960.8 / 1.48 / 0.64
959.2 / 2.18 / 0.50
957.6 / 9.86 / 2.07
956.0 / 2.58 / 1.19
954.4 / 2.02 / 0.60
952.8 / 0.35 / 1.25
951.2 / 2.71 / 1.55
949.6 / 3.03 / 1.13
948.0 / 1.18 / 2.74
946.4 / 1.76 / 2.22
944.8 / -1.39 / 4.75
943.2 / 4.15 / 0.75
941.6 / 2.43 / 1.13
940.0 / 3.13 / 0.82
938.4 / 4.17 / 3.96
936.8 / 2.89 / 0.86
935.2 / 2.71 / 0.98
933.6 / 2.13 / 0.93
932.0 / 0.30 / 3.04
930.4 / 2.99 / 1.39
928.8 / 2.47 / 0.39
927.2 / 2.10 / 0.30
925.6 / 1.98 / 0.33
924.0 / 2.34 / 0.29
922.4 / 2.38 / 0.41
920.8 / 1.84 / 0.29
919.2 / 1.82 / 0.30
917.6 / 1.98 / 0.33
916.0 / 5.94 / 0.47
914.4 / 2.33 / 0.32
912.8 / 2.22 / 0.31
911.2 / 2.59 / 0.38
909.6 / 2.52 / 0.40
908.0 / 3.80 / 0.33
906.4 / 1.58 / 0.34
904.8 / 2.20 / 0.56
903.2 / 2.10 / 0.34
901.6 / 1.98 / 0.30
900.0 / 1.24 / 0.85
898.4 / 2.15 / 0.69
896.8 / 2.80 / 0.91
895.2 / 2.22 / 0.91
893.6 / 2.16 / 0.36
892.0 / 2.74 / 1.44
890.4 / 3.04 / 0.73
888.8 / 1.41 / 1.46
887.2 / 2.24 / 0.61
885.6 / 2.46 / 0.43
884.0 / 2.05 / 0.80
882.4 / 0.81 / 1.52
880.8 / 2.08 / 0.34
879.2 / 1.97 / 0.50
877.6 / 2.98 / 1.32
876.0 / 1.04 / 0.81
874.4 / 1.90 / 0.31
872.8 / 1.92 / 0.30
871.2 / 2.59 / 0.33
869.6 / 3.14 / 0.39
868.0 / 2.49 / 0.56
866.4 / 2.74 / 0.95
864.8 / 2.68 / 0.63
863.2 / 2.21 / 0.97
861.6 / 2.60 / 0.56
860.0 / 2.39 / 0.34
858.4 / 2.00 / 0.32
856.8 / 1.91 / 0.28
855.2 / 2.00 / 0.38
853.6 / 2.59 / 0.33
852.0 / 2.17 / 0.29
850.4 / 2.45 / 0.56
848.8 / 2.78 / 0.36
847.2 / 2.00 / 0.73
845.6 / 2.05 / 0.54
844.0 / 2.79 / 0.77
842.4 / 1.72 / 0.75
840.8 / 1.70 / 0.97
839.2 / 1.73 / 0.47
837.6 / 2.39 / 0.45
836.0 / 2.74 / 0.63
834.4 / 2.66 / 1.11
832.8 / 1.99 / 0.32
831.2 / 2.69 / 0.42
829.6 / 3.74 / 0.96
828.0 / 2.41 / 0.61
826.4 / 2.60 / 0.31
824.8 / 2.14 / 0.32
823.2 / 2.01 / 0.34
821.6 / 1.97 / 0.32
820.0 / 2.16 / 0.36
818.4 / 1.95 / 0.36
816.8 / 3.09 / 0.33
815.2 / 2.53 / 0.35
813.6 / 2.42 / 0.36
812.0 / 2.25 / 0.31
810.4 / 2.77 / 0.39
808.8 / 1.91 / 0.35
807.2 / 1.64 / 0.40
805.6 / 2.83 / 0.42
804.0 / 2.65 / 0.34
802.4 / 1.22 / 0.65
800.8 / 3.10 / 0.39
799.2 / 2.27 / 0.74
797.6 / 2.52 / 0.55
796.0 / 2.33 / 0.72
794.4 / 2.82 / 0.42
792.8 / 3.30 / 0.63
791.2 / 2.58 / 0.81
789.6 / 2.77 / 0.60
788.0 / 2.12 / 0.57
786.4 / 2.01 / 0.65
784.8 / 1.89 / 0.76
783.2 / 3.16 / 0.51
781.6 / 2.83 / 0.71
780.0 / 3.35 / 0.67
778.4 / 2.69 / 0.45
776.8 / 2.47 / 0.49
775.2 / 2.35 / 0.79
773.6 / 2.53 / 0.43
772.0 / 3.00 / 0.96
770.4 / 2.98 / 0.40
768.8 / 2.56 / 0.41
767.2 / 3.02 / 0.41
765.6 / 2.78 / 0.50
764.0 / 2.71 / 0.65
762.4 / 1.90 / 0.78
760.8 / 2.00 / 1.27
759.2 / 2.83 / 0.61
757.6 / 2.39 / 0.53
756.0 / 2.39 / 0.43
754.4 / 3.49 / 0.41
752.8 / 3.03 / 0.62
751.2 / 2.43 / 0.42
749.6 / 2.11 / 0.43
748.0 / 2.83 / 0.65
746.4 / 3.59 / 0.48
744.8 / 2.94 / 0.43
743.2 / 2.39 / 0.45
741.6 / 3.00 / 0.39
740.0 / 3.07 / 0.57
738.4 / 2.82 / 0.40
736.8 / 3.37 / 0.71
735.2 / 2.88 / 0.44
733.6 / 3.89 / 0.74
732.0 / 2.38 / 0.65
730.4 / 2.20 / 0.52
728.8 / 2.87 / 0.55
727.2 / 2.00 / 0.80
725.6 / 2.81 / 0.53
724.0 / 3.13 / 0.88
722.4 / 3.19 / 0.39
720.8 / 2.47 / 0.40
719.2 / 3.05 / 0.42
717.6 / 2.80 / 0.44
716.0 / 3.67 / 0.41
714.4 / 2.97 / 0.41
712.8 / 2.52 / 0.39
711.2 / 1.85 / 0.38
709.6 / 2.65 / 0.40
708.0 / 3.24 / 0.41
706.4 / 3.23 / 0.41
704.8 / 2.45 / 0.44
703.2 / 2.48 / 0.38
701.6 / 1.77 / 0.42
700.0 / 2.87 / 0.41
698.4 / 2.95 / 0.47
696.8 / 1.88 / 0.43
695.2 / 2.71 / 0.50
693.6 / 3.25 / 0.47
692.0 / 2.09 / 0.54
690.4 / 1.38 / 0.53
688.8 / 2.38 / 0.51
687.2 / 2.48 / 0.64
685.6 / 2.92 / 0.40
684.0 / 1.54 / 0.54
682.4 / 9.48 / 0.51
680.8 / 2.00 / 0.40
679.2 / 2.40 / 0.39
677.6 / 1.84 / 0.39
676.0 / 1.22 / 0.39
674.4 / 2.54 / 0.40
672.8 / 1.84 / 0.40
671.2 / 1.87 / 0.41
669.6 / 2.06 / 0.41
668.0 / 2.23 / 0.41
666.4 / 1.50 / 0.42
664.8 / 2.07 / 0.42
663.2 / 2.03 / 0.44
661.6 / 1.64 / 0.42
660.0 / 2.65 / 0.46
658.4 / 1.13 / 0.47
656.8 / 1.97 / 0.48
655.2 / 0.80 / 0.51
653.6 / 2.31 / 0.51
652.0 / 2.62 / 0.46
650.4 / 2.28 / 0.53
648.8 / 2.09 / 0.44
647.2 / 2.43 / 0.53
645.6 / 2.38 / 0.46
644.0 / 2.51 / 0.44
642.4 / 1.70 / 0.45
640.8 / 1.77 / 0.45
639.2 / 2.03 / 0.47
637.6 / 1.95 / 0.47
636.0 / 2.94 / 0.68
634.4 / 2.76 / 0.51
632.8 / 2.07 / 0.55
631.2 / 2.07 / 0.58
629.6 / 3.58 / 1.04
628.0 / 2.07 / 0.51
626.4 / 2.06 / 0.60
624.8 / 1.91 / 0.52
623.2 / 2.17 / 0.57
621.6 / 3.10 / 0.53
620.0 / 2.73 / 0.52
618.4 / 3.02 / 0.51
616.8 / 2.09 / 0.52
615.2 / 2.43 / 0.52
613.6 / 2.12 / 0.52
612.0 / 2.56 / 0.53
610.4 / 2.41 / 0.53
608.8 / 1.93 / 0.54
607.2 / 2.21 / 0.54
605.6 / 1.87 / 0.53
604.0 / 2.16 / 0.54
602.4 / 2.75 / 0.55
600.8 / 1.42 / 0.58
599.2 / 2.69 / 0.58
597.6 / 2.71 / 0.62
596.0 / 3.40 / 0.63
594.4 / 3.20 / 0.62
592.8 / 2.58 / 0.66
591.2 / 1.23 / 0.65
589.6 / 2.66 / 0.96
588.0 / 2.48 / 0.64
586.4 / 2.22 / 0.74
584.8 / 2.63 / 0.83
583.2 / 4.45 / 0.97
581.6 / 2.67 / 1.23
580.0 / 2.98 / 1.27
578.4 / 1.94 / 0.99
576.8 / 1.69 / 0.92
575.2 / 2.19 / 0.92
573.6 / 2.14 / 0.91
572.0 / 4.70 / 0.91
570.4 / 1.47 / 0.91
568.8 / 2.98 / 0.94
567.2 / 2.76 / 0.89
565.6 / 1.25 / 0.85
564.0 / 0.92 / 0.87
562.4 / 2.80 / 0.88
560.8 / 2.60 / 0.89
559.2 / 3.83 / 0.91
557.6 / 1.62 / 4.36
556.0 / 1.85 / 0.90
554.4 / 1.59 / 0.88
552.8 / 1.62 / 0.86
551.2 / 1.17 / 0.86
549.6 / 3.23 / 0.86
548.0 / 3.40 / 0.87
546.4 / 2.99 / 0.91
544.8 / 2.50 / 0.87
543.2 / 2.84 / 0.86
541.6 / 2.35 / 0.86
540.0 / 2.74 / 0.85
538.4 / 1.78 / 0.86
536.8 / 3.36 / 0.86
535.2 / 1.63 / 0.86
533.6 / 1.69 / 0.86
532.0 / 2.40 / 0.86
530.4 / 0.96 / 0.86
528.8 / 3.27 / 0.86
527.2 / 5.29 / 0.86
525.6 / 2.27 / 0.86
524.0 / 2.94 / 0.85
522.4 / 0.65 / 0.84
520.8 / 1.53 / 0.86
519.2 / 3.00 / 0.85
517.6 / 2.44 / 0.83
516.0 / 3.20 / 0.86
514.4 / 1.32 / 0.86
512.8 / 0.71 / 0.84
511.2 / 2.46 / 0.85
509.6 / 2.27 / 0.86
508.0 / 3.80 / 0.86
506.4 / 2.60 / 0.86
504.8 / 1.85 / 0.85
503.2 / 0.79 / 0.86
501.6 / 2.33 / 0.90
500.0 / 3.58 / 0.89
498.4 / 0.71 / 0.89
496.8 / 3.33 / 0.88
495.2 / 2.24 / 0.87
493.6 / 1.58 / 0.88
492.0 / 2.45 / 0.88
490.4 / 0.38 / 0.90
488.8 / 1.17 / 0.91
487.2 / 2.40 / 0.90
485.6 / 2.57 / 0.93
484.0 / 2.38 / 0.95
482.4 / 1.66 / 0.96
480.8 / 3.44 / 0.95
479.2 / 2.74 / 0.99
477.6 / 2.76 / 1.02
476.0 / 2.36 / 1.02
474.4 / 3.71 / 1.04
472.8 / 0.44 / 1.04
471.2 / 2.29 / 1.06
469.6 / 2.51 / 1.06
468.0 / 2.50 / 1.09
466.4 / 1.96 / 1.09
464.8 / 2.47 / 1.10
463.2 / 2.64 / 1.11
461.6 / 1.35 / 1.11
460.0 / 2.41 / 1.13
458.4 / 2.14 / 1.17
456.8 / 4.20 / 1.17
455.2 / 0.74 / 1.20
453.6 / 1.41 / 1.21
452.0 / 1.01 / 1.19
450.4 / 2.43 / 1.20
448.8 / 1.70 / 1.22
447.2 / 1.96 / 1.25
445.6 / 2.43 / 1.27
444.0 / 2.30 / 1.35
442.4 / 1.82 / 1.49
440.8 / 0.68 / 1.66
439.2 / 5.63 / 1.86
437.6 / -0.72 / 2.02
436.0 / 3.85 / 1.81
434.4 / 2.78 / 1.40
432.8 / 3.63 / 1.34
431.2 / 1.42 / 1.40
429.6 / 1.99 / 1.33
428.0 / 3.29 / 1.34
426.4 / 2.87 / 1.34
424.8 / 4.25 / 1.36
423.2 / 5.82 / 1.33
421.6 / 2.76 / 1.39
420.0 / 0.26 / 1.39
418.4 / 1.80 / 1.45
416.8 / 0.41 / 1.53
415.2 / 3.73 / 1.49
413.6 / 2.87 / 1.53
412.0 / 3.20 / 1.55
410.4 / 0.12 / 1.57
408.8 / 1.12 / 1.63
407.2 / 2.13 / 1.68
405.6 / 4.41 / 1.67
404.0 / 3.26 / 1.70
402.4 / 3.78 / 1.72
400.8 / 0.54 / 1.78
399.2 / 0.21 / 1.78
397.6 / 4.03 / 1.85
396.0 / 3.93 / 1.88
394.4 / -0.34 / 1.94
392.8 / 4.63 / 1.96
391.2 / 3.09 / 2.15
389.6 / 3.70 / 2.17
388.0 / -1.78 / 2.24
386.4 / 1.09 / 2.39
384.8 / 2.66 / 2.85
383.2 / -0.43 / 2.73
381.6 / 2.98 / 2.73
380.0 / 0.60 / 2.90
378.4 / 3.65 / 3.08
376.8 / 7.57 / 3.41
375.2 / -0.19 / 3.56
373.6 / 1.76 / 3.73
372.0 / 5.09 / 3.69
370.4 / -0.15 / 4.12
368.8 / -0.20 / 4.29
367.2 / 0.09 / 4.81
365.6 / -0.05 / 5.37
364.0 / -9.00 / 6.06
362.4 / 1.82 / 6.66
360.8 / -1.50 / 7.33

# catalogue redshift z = 0.83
